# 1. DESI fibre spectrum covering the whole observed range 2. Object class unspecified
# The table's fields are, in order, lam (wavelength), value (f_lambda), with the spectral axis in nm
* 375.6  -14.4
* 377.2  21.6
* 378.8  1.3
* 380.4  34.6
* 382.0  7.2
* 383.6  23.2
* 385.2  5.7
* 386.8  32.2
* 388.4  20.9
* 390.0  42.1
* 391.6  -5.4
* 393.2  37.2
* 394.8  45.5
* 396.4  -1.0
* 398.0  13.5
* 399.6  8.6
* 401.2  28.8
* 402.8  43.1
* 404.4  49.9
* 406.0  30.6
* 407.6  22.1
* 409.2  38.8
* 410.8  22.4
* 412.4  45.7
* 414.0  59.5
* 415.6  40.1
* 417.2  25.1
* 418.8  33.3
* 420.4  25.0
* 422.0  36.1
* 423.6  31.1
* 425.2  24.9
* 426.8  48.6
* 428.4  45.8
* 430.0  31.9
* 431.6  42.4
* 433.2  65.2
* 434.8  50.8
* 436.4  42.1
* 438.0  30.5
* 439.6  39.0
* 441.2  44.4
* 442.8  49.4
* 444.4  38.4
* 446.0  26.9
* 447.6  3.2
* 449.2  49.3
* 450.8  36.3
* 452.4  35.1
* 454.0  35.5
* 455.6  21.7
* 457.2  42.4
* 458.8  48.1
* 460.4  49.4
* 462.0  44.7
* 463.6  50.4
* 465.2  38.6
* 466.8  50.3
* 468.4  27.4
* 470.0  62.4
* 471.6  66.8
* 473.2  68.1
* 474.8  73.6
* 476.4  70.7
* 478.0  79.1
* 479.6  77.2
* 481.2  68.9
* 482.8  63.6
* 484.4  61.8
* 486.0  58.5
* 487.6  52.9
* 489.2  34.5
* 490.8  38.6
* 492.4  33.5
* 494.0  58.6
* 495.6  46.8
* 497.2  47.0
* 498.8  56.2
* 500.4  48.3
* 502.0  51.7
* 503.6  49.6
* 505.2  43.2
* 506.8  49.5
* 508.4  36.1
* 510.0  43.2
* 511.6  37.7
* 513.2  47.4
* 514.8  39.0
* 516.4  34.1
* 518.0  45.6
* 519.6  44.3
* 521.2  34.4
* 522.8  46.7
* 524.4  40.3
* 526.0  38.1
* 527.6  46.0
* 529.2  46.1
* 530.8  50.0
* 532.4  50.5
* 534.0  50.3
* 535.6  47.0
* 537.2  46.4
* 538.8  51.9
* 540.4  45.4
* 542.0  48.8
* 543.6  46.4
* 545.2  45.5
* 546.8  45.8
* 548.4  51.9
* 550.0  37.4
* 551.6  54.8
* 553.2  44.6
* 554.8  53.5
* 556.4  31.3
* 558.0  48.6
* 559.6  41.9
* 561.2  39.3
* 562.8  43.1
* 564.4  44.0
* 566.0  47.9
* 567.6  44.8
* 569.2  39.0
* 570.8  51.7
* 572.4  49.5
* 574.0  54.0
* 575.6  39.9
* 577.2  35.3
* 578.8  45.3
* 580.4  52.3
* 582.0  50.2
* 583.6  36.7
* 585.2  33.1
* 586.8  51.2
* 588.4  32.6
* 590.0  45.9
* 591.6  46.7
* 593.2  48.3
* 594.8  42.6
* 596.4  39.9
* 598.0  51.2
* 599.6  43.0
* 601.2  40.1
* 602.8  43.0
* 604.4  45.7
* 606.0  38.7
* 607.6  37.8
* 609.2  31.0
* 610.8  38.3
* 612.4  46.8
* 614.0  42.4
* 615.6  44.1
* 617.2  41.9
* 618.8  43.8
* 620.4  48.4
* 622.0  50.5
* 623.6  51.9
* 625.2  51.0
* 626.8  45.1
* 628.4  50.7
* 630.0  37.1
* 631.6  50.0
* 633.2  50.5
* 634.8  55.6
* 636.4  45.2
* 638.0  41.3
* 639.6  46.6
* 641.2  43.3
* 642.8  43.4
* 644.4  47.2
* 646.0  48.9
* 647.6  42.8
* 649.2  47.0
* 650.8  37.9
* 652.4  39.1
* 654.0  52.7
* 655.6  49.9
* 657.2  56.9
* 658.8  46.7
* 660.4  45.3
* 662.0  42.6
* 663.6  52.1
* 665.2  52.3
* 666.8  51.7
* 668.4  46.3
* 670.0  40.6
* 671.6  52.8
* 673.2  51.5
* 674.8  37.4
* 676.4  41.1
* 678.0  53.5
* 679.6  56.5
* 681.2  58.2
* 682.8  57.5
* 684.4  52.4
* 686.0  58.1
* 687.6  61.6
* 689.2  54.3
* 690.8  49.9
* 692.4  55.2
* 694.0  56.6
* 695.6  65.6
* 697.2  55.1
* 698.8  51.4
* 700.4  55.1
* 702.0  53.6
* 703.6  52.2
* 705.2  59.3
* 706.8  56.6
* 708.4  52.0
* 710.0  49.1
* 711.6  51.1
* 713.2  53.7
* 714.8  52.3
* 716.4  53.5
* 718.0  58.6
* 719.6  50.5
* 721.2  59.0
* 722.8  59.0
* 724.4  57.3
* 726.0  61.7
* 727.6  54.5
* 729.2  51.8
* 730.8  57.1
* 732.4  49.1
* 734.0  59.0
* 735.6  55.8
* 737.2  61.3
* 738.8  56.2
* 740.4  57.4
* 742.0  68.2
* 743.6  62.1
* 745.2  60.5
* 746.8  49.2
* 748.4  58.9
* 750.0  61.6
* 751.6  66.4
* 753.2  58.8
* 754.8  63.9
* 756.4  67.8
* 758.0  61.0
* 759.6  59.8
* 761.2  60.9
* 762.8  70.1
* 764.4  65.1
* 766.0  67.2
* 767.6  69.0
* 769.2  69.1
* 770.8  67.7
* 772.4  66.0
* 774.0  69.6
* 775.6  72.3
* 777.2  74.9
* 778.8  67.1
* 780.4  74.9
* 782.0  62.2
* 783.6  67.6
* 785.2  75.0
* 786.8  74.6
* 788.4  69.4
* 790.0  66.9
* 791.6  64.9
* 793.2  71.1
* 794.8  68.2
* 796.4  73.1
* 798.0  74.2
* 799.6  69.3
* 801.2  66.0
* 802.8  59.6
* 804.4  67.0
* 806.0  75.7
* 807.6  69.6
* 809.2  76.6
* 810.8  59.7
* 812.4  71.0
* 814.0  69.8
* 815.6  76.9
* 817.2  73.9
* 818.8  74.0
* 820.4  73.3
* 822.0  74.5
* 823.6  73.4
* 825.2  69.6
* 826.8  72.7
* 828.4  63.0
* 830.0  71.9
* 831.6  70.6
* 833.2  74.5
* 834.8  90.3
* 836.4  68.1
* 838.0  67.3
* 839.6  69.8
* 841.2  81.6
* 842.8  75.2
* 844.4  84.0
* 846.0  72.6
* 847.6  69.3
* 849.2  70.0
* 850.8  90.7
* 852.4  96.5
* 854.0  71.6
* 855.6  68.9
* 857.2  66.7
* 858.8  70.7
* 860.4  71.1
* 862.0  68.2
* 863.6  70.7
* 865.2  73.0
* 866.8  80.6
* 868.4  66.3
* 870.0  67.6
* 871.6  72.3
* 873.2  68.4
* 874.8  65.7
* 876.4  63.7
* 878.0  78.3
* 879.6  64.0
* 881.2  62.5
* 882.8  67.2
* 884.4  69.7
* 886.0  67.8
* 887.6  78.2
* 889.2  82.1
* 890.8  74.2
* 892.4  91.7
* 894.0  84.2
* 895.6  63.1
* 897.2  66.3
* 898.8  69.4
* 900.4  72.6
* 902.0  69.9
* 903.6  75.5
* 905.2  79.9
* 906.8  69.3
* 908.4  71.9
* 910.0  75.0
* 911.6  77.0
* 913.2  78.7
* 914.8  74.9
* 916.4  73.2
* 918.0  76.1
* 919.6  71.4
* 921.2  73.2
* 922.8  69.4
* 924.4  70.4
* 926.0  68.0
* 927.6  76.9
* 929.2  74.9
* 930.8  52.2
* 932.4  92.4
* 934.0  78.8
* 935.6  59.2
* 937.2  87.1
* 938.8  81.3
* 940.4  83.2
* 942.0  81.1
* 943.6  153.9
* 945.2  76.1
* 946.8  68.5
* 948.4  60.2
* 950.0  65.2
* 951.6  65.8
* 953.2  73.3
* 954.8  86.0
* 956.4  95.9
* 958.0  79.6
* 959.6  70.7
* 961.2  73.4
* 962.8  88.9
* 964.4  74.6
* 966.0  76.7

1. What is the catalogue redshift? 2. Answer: 0.70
